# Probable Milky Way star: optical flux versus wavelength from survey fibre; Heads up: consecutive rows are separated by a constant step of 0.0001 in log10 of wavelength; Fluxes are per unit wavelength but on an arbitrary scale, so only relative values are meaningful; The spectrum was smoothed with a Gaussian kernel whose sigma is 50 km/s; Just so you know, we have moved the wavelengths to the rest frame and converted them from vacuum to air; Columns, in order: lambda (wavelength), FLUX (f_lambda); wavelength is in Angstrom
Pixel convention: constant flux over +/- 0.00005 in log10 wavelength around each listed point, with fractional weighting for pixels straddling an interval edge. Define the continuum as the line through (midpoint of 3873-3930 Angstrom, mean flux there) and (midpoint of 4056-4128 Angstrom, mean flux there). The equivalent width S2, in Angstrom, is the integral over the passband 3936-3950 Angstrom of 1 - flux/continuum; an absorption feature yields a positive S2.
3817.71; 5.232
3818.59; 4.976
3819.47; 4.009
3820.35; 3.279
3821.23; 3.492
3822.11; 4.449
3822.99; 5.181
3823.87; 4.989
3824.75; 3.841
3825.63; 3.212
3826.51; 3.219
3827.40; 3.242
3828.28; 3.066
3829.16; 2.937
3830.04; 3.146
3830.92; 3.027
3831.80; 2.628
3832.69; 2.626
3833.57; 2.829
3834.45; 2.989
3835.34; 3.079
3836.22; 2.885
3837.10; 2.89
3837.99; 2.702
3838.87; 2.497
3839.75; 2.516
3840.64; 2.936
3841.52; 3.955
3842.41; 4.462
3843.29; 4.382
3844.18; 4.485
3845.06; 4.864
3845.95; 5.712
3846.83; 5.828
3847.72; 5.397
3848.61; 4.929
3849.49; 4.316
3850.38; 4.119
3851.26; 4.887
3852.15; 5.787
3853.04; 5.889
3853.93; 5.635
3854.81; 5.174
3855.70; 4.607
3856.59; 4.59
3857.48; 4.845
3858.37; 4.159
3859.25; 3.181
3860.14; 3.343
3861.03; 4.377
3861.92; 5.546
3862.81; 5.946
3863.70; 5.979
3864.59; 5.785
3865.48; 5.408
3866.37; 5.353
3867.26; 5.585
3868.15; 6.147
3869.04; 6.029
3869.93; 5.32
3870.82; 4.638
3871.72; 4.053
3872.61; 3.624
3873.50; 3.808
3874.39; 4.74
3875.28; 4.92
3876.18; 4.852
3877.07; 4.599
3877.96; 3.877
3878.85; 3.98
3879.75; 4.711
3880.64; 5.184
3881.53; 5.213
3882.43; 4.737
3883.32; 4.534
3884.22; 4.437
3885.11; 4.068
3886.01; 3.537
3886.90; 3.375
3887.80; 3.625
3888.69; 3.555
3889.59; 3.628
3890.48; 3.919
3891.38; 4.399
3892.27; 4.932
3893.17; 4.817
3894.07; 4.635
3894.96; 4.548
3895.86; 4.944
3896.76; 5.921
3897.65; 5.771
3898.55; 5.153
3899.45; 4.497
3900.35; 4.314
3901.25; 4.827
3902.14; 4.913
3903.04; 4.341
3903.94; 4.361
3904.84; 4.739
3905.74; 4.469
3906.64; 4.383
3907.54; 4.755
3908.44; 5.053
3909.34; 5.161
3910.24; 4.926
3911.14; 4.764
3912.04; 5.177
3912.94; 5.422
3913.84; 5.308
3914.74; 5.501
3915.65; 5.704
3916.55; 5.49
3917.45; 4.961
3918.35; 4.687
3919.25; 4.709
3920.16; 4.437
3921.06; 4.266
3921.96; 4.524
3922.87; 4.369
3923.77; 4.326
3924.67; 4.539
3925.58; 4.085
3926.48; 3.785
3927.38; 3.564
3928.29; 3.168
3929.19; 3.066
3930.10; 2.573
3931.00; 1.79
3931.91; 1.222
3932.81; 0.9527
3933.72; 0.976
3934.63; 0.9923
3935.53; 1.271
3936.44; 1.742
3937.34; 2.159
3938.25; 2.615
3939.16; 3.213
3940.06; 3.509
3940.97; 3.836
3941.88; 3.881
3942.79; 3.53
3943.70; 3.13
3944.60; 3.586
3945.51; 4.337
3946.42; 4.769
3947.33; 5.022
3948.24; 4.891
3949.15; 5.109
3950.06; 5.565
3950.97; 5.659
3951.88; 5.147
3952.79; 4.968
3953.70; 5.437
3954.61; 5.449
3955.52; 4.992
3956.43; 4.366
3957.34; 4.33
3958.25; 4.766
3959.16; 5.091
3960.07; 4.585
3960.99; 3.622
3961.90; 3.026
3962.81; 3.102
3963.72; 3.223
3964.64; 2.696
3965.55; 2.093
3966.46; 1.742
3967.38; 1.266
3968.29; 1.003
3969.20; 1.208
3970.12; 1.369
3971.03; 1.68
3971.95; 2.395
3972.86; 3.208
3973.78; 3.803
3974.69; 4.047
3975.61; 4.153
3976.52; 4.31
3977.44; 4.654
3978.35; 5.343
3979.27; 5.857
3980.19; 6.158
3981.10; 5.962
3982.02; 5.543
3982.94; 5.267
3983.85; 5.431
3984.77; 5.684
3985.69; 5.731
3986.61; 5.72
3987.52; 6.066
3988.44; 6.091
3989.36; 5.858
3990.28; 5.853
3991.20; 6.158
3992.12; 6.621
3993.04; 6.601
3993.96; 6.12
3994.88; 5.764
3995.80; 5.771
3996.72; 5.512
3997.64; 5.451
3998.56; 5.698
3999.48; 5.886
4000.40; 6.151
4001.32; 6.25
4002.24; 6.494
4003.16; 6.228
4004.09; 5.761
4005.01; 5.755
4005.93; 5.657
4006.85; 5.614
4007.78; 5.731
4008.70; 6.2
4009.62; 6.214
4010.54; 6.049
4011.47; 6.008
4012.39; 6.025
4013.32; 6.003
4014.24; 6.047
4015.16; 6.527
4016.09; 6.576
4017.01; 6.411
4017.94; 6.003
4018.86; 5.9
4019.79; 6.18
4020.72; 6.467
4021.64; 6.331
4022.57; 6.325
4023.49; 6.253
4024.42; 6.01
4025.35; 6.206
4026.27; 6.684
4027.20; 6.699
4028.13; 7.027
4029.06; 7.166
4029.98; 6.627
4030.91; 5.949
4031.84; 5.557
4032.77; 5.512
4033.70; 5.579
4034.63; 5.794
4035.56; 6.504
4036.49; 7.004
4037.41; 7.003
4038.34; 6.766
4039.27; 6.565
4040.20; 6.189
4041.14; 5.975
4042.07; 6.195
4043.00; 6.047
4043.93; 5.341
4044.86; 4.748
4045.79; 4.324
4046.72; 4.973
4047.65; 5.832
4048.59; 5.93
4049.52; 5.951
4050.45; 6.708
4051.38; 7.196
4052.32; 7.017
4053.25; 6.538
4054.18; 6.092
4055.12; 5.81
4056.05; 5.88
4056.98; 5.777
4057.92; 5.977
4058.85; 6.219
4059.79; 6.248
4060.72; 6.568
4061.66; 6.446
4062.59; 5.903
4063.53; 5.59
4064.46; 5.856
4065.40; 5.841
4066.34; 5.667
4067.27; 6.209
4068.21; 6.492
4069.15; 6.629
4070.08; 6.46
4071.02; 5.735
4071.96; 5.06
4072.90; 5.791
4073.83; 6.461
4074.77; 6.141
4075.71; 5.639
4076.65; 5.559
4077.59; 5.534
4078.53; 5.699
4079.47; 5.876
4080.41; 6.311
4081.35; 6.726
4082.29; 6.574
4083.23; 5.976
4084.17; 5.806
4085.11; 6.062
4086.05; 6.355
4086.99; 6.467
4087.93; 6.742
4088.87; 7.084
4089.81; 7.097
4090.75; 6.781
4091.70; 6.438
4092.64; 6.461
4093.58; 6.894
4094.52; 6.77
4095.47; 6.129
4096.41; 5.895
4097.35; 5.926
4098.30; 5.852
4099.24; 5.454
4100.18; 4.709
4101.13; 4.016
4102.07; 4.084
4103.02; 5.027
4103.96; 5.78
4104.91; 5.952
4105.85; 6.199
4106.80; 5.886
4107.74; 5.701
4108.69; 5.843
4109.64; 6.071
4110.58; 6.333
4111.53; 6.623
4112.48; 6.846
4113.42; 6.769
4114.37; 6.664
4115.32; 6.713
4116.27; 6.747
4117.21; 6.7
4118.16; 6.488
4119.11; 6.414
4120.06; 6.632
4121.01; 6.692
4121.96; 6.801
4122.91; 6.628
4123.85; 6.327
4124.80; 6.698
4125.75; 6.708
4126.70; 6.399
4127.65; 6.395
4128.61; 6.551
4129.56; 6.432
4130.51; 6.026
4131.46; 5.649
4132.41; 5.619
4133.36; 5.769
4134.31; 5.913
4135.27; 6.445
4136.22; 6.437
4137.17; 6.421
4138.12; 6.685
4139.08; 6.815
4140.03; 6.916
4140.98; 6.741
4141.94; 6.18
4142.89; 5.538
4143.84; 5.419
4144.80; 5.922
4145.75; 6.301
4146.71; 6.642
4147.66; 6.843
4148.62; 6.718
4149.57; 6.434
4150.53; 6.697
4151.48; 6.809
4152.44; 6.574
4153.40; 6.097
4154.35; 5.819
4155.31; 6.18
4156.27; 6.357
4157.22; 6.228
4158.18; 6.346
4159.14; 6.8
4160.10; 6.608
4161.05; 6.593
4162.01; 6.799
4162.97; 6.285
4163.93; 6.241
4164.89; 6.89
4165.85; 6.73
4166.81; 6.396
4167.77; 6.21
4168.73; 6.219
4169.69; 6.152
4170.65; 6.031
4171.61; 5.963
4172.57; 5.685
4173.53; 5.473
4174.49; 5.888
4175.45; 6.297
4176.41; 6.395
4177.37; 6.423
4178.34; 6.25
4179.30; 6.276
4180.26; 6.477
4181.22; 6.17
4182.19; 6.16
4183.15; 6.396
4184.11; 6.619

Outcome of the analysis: 3.3 Angstrom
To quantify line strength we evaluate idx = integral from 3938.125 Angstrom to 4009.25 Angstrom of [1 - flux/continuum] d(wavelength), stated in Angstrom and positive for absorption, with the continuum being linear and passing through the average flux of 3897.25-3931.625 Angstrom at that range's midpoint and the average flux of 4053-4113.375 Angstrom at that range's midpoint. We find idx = 5.34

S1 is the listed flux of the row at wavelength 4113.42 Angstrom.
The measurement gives 6.769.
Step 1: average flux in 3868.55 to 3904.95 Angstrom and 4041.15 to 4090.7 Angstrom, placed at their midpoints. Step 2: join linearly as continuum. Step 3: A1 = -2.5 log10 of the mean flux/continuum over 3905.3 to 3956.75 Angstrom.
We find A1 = 0.21 mag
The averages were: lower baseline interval 4.54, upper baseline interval 6.07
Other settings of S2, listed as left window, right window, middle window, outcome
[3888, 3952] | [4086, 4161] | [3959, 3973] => 6.4 Angstrom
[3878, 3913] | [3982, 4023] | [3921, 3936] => 6.4 Angstrom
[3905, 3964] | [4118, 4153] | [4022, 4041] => -4.3 Angstrom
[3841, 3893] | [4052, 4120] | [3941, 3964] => 3.5 Angstrom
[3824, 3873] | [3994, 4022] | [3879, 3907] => 1.4 Angstrom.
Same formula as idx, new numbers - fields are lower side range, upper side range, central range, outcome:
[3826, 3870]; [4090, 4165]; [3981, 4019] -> -4.19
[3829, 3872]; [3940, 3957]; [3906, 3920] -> -1.59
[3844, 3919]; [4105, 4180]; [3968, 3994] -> 3.12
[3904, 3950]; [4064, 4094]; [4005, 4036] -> -4.99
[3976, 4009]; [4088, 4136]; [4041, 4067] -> 0.24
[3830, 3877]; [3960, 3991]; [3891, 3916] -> -3.77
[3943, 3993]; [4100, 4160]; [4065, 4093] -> -2.55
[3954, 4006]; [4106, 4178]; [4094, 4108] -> 0.89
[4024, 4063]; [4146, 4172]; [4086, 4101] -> 0.03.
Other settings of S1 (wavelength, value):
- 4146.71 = 6.642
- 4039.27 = 6.565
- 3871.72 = 4.053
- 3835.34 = 3.079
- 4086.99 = 6.467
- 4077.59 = 5.534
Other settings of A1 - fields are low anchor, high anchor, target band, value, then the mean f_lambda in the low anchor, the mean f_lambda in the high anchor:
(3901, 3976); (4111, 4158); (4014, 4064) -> -0.199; 3.81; 6.42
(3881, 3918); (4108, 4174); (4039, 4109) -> -0.016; 4.7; 6.38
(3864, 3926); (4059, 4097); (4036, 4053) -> -0.032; 4.72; 6.2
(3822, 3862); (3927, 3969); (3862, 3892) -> -0.218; 4.01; 3.4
